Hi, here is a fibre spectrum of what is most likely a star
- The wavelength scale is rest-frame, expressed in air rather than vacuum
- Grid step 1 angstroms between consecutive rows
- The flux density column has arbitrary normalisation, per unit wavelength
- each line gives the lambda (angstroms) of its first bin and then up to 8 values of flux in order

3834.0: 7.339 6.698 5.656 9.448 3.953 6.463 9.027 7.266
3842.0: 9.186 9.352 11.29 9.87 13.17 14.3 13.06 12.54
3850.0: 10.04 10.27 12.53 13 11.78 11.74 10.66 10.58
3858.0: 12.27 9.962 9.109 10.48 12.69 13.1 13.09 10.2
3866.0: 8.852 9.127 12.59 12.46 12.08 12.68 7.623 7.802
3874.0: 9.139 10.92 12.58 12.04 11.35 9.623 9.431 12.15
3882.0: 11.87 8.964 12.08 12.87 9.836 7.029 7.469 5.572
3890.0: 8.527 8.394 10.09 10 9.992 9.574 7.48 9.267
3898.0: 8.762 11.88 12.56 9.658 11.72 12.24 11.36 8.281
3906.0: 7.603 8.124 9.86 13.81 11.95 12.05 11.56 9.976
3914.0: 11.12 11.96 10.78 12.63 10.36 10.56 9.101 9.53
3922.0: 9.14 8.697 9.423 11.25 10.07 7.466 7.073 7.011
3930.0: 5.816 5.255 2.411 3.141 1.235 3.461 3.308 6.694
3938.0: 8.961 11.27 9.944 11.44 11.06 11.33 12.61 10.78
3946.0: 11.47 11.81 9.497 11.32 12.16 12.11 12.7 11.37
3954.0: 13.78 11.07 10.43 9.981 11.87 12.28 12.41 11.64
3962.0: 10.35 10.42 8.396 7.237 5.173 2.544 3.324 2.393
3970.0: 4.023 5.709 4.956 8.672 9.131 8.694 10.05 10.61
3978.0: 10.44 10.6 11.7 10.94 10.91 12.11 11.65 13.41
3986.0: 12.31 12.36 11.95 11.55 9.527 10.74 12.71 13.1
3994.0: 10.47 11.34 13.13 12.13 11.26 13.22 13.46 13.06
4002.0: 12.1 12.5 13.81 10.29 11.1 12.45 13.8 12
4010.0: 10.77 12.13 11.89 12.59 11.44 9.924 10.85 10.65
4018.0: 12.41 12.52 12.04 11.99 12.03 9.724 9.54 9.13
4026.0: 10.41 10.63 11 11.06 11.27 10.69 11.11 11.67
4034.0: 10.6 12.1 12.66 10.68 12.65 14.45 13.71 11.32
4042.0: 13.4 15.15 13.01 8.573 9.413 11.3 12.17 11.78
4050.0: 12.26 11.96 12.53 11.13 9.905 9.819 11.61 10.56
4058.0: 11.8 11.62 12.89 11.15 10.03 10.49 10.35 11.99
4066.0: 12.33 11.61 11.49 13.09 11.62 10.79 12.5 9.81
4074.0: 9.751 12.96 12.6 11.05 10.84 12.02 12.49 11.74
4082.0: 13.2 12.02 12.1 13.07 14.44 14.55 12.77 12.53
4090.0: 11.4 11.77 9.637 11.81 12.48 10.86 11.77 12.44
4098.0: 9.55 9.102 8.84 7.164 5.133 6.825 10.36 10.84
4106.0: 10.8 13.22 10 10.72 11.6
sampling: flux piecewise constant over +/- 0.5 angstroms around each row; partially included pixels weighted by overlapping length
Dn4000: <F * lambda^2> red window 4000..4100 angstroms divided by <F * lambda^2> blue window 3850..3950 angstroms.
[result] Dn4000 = 1.3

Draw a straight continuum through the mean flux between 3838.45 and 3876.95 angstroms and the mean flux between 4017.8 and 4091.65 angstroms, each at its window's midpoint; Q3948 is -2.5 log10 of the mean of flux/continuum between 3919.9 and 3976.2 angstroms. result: 0.28 mag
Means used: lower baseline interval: 10.9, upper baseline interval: 11.7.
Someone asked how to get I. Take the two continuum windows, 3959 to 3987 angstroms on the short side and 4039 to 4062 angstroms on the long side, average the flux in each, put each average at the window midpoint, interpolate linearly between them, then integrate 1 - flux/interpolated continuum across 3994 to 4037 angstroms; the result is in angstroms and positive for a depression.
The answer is -4.7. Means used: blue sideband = 9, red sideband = 11.7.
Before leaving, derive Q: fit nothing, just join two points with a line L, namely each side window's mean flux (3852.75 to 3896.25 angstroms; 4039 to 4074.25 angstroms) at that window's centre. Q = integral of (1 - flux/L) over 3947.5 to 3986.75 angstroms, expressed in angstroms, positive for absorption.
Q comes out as 4.6 angstroms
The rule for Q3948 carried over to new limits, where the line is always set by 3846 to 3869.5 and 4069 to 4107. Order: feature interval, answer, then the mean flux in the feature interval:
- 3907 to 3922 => 0.05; 10.9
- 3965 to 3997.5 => 0.18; 9.6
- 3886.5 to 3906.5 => 0.22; 9.37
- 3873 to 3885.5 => 0.05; 11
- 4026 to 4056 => -0.03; 11.6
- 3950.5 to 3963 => -0.02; 11.6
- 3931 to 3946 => 0.42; 7.73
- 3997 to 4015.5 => -0.07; 12.1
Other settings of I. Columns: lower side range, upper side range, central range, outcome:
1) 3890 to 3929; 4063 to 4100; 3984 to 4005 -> -2.41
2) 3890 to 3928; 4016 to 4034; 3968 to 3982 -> 3.22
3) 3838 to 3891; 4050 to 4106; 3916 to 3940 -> 6.85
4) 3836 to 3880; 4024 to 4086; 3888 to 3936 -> 8.15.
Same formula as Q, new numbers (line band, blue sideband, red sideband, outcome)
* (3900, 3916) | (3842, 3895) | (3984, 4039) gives 0.25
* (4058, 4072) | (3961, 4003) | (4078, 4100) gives -0.09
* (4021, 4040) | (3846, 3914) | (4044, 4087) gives 0.24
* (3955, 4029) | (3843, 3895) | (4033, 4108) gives 3.79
